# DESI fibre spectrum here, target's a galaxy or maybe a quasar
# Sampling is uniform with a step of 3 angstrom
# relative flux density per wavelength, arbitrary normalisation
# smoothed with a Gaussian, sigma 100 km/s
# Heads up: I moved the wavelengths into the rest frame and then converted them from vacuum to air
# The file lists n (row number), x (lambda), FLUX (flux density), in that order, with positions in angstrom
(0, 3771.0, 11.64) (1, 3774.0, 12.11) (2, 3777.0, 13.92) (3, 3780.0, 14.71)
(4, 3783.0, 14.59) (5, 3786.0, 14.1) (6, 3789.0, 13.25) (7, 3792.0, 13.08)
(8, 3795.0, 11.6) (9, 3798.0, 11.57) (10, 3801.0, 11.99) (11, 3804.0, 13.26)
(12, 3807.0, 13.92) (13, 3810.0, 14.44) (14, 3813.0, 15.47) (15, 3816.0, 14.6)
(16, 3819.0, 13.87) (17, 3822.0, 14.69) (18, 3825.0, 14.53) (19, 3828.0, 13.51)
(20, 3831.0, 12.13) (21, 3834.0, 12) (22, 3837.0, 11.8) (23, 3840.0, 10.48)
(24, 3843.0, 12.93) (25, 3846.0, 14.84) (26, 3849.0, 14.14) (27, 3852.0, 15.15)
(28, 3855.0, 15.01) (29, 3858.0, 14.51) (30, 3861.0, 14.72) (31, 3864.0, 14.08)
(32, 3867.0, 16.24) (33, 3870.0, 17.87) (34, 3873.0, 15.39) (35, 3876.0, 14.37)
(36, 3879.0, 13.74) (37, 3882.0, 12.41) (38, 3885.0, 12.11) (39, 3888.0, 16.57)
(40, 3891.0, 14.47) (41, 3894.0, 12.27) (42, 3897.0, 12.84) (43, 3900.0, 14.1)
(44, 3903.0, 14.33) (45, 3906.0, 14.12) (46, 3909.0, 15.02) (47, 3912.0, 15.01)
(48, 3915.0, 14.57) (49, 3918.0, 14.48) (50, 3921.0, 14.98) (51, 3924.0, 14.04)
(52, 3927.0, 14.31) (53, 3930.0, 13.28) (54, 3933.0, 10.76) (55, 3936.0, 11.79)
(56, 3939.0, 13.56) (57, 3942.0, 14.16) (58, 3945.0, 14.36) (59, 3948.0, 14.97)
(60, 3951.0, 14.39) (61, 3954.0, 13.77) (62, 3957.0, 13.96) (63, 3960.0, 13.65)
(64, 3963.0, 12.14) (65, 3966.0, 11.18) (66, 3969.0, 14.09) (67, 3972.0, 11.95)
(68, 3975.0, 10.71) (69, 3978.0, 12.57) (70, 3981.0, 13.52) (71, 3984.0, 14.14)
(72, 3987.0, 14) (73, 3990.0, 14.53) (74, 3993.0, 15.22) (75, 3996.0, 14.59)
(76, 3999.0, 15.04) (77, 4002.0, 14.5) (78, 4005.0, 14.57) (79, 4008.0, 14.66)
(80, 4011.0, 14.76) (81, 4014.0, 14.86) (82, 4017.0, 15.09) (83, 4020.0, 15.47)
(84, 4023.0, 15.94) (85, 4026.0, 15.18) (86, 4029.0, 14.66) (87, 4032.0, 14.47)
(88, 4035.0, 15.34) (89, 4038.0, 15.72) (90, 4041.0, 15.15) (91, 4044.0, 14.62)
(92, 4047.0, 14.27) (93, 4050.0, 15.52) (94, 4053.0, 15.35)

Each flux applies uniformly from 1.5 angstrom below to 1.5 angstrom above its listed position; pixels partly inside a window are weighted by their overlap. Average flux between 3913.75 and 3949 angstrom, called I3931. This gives 13.7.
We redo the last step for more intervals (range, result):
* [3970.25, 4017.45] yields 14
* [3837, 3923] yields 14.3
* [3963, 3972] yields 12.4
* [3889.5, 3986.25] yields 13.6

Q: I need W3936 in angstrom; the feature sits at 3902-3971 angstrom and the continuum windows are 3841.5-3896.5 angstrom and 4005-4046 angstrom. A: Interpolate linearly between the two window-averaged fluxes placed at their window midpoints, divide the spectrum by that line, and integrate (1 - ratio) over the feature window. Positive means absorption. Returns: 4.4 angstrom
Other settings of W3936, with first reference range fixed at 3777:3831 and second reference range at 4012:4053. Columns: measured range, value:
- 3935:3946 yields 0.8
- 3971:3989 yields 2.3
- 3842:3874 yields -2.3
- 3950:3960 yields 0.4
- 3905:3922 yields -0.4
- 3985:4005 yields 0.3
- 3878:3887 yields 0.8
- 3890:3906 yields 0.7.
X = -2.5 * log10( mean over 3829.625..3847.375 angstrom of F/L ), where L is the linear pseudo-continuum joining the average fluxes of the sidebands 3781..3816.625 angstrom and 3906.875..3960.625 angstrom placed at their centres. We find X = 0.11 mag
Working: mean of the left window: 13.5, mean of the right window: 14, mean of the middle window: 12.3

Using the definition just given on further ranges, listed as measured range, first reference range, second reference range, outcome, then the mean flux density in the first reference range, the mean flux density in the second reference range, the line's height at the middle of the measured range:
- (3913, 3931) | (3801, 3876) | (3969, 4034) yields -0.009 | 14.1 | 14.3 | 14.2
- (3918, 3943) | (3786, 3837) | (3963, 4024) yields 0.029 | 13.3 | 14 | 13.8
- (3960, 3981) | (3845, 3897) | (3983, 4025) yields 0.196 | 14.5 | 14.8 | 14.8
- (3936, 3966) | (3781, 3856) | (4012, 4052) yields 0.065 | 13.5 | 15.1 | 14.5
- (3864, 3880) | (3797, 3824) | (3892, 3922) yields -0.104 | 13.8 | 14.2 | 14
